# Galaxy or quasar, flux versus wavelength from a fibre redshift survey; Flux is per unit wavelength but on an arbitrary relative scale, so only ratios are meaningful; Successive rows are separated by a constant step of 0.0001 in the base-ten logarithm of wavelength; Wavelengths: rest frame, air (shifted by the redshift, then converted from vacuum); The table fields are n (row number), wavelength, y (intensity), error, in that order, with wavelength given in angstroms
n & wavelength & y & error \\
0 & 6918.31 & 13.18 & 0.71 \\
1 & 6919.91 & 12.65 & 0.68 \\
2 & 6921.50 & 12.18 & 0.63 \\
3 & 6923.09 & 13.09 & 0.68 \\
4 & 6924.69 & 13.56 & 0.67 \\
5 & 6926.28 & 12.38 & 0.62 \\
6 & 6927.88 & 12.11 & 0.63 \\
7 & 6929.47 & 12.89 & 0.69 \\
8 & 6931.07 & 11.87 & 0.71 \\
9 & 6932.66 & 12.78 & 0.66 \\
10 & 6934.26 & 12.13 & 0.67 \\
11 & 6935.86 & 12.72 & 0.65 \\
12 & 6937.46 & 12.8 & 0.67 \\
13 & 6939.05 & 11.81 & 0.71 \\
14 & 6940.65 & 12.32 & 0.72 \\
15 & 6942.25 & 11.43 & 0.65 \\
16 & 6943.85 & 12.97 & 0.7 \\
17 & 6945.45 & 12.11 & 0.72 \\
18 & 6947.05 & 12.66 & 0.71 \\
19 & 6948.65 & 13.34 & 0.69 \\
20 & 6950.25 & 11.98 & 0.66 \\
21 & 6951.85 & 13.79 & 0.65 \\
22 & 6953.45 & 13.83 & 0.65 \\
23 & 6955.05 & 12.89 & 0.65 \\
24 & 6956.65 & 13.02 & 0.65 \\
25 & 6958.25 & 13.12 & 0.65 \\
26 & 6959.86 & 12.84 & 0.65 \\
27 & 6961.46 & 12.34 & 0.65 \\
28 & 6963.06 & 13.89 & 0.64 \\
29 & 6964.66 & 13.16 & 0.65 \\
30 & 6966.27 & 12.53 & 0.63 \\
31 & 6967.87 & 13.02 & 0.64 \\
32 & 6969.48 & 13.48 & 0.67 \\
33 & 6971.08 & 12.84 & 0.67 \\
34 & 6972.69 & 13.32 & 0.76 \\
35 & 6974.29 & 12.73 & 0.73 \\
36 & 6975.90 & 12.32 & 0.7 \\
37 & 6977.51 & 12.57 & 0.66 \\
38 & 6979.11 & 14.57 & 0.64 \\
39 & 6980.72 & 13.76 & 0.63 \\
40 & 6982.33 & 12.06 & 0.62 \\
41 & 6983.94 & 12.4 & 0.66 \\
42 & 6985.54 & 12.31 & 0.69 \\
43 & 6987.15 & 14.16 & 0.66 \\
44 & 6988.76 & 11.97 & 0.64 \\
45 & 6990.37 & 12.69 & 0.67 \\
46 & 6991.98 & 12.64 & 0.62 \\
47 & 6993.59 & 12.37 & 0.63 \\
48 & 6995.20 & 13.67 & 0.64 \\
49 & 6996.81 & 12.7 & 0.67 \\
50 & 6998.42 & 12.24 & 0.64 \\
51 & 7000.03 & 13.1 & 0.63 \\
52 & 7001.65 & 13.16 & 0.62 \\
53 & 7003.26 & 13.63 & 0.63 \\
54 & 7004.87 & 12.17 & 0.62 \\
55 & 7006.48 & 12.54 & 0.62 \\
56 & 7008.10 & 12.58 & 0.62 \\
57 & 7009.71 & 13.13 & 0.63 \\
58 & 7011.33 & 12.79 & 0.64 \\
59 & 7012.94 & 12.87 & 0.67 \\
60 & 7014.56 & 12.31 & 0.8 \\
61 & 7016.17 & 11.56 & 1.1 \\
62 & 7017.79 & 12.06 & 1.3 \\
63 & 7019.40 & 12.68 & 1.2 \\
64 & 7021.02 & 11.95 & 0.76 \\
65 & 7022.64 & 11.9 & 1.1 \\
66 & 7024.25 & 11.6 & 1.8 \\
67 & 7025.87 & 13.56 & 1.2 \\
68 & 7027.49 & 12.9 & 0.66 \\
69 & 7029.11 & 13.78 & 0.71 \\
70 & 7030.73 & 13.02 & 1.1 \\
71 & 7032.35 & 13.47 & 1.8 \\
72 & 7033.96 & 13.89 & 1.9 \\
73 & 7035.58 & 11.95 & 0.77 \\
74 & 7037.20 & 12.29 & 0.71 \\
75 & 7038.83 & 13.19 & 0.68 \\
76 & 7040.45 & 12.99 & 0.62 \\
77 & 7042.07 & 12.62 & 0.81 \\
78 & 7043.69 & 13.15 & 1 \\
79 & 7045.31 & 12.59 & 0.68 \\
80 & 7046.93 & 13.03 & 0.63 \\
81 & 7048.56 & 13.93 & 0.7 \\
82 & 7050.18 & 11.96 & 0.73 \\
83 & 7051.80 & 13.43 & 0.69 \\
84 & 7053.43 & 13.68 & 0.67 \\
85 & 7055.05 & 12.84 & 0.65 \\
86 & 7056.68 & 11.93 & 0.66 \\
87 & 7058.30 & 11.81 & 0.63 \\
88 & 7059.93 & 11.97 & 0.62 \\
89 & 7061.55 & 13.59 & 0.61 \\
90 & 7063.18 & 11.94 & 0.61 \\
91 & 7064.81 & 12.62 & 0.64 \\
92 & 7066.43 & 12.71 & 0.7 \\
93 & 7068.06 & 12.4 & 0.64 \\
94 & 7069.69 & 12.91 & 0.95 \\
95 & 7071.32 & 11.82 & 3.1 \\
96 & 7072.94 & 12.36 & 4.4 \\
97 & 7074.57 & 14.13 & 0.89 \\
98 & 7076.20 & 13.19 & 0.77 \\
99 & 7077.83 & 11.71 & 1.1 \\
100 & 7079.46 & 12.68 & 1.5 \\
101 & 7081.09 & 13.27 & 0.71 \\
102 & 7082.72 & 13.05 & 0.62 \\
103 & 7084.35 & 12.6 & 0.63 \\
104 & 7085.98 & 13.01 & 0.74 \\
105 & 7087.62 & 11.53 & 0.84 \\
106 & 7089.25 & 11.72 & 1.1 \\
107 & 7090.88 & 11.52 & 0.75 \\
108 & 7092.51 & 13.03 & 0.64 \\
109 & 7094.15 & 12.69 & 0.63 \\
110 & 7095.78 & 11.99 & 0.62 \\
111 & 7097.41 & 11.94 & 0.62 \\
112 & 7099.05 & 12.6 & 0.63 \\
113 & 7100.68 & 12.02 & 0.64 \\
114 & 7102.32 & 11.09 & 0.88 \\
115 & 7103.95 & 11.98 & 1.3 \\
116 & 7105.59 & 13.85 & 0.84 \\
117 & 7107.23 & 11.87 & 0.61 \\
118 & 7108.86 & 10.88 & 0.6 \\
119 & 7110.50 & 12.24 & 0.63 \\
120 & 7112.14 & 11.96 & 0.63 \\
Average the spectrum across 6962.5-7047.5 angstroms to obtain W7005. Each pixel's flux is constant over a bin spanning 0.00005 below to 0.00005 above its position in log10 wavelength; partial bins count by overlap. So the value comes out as 12.8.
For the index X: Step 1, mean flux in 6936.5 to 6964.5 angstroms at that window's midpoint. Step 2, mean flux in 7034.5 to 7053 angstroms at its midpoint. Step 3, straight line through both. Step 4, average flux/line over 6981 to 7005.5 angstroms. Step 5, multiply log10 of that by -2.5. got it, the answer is 0.003 mag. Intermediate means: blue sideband 12.8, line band 12.8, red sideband 12.9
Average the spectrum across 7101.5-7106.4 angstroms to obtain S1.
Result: 12.3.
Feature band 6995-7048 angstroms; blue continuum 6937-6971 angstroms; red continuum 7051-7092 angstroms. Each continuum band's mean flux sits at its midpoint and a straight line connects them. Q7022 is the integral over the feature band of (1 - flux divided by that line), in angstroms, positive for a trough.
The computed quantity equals -0.3 angstroms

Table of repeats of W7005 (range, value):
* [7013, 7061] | 12.7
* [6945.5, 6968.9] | 13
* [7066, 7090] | 12.6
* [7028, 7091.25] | 12.7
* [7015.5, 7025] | 12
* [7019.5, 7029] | 12.5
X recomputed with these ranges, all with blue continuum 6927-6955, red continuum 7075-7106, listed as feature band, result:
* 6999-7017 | -0.018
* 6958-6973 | -0.042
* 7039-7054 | -0.051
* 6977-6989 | -0.044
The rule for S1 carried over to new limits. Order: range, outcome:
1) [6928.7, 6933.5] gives 12.5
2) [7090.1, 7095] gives 12.4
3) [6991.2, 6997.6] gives 12.8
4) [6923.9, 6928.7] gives 12.7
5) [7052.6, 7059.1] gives 12.6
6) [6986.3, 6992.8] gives 12.9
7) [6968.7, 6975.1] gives 13.1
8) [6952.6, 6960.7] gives 13.1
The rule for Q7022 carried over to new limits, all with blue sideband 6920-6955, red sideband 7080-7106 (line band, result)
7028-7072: -1.3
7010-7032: -0.2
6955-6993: -1.2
